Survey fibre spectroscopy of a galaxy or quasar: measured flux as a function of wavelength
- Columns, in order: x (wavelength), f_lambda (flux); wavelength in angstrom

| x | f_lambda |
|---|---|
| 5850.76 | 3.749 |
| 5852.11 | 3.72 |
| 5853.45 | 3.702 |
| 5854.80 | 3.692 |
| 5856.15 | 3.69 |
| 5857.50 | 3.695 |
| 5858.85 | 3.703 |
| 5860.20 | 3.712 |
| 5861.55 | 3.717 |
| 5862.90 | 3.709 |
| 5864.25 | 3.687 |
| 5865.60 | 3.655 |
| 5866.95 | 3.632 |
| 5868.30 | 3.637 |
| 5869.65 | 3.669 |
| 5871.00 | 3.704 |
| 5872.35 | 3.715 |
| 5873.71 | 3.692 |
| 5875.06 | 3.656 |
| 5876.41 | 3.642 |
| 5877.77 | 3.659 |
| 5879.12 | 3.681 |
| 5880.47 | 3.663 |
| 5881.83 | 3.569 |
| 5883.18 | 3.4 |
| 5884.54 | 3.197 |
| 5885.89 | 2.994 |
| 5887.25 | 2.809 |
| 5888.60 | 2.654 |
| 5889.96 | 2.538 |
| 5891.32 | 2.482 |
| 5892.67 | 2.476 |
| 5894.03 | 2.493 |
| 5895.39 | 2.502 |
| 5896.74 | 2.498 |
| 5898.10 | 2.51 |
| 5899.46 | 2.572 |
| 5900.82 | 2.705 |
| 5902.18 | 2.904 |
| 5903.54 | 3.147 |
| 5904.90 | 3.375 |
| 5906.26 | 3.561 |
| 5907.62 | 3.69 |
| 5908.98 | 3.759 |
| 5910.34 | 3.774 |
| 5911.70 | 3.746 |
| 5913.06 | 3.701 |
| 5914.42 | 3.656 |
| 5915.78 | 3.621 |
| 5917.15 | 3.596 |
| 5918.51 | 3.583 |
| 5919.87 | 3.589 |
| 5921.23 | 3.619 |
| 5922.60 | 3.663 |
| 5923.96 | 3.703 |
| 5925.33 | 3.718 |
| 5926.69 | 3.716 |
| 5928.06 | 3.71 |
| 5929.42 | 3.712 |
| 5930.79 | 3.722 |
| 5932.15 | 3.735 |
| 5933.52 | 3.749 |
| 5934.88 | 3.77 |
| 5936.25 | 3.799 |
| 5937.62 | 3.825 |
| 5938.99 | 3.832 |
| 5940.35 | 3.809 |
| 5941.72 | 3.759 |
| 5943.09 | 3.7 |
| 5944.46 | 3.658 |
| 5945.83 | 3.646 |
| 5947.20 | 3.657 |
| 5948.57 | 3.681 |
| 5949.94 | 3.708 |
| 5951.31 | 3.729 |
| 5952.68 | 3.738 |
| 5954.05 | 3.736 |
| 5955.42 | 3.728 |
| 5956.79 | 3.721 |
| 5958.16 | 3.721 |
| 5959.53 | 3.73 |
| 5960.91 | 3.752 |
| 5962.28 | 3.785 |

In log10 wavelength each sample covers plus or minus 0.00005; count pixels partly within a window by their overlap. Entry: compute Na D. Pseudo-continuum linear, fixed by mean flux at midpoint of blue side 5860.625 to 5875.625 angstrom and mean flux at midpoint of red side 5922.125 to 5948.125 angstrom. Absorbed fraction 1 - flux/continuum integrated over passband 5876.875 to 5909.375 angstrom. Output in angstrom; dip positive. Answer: 5.86 angstrom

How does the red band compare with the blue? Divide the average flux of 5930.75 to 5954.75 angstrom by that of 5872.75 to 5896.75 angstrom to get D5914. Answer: 1.20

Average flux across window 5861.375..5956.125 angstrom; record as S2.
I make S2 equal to 3.47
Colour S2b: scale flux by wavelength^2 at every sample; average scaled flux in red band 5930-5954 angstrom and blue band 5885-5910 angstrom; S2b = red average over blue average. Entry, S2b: 1.3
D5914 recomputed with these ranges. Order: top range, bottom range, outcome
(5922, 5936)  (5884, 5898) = 1.40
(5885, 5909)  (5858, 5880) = 0.77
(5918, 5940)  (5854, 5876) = 1.01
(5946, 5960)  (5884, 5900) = 1.41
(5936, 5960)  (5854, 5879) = 1.01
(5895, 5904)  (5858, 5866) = 0.73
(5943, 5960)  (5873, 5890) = 1.11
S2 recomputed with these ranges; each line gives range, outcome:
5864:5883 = 3.65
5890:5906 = 2.71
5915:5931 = 3.66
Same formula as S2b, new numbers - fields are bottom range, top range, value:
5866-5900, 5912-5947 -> 1.19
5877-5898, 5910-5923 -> 1.24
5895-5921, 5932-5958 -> 1.14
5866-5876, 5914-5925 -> 1.00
